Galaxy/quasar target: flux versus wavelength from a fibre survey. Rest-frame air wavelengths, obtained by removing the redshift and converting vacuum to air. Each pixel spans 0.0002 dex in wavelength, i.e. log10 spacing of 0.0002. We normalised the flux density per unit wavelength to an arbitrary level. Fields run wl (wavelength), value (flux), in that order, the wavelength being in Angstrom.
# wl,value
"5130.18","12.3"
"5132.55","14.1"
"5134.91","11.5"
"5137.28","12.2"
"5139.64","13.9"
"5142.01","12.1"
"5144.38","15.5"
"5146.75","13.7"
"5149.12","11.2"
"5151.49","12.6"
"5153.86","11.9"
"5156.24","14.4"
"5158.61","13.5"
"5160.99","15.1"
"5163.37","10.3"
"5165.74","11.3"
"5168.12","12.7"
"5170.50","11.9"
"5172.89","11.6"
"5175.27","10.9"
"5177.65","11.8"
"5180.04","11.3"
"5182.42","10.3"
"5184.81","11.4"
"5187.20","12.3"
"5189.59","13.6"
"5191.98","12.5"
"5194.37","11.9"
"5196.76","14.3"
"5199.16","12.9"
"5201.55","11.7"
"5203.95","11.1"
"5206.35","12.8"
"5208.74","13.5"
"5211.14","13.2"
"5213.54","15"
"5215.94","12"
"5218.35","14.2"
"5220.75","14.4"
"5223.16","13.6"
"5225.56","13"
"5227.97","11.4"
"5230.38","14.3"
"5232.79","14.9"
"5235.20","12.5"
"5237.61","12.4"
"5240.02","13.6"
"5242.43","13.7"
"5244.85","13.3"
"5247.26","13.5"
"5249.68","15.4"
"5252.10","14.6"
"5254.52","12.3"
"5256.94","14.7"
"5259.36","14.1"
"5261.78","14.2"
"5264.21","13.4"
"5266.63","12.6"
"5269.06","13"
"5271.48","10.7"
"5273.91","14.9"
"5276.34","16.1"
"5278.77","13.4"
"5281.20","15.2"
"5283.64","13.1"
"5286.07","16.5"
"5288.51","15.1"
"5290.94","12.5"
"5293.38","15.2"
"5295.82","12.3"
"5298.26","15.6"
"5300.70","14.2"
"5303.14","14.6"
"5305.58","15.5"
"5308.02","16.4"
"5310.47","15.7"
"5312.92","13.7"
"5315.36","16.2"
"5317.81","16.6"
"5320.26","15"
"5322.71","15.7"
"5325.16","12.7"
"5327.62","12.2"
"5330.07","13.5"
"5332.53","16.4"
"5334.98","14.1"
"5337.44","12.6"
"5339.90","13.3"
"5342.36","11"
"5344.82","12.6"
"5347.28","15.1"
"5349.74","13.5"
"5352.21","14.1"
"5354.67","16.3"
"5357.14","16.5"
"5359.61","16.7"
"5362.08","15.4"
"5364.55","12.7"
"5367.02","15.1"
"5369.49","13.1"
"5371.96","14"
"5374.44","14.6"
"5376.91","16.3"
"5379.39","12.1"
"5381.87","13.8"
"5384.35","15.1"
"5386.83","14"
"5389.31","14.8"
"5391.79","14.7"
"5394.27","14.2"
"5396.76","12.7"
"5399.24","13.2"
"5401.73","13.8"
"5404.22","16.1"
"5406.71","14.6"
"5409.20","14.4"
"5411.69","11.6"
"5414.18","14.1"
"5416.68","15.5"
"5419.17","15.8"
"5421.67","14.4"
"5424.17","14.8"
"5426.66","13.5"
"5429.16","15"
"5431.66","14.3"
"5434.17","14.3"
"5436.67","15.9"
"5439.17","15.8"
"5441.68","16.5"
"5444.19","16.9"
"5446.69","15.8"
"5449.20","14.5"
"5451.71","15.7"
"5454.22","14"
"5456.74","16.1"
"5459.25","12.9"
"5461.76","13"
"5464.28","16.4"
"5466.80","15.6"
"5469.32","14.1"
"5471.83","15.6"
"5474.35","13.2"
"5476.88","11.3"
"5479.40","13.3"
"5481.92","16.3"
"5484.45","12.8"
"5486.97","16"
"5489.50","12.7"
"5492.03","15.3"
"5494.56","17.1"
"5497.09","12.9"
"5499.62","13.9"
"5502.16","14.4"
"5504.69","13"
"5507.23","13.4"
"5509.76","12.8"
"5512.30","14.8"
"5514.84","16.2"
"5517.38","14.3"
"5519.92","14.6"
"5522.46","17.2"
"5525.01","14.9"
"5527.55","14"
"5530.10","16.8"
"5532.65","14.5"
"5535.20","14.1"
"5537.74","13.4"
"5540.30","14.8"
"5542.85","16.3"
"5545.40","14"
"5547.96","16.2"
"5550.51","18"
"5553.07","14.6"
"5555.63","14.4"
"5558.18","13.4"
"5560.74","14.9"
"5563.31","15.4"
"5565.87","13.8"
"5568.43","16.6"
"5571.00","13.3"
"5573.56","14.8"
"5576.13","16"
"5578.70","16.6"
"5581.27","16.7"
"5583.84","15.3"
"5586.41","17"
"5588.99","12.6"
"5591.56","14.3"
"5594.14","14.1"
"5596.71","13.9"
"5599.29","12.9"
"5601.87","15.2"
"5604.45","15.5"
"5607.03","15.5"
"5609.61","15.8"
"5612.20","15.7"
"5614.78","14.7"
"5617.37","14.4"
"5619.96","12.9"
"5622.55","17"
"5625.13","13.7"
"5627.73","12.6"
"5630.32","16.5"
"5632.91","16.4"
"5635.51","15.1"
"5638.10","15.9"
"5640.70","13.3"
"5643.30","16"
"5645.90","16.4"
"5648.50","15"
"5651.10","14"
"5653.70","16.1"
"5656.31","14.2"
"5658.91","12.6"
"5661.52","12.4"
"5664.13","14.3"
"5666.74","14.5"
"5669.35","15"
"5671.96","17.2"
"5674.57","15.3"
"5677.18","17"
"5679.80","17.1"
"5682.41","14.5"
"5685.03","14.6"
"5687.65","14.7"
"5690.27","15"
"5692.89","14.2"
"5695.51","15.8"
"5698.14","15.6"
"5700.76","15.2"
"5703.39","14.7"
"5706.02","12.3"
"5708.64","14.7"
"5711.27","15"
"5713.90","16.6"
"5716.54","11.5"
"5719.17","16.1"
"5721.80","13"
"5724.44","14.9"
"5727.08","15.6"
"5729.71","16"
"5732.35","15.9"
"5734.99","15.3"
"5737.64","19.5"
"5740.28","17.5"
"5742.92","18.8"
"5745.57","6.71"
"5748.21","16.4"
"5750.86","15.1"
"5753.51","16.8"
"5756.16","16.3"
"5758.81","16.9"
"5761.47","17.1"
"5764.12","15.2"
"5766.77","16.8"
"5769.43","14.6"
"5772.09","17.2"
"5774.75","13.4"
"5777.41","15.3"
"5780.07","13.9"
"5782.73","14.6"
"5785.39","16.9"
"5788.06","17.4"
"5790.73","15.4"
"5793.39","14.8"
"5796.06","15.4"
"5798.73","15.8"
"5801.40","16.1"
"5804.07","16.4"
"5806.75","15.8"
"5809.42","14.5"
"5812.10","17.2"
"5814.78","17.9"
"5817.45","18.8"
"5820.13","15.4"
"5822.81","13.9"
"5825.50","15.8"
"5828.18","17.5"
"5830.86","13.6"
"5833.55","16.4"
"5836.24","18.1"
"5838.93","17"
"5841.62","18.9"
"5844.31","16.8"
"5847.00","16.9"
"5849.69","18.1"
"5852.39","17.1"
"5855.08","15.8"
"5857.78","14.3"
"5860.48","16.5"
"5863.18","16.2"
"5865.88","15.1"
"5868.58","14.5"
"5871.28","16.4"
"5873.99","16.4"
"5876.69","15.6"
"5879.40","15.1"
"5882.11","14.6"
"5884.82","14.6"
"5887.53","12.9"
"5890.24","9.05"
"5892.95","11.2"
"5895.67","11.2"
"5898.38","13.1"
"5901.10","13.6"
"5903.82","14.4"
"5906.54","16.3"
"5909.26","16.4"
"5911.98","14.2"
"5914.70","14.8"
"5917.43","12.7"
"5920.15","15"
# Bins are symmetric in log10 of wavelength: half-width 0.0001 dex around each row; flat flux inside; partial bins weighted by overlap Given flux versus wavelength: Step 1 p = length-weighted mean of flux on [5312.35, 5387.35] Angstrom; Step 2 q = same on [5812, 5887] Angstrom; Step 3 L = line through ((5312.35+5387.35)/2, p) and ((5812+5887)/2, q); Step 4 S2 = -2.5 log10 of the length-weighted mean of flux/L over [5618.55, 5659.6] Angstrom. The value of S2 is 0.04 mag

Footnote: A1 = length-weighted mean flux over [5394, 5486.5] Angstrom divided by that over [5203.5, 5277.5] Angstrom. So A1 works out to 1.08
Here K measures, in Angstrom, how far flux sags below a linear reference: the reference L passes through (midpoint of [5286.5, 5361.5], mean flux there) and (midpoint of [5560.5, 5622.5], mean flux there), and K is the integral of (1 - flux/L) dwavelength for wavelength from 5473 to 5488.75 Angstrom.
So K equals 1.0 Angstrom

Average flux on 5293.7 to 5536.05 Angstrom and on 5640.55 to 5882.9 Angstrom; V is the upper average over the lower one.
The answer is 1.07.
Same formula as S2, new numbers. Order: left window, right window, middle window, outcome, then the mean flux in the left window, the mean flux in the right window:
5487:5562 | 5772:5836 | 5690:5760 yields 0.02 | 14.7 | 15.8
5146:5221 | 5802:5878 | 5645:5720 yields 0.04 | 12.5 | 16.3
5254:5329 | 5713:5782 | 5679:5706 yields 0.03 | 14.3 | 15.5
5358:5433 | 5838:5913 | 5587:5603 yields 0.05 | 14.4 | 15.1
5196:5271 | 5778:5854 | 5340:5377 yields -0.03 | 13.4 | 16.3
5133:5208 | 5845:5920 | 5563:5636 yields -0.09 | 12.4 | 14.7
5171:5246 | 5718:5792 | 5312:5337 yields -0.09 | 12.7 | 15.7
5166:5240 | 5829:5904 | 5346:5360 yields -0.16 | 12.6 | 15.1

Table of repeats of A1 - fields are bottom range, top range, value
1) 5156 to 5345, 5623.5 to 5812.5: 1.13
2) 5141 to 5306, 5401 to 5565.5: 1.11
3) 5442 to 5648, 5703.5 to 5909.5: 1.04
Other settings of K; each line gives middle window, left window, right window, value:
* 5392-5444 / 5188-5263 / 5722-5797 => -1.4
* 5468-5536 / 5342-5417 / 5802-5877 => 1.8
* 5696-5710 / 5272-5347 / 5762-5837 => 0.9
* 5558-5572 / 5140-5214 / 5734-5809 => -0.1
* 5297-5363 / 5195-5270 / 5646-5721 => -4.4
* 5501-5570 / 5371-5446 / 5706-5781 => 0.2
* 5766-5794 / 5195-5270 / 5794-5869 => 1.0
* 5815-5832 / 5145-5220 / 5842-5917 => -1.5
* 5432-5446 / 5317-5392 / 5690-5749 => -1.3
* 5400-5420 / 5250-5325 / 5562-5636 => 0.3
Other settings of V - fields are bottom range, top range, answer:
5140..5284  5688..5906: 1.18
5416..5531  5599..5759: 1.03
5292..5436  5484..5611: 1.03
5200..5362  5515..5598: 1.07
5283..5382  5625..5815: 1.06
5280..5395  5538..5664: 1.03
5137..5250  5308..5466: 1.13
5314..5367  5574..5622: 1.04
